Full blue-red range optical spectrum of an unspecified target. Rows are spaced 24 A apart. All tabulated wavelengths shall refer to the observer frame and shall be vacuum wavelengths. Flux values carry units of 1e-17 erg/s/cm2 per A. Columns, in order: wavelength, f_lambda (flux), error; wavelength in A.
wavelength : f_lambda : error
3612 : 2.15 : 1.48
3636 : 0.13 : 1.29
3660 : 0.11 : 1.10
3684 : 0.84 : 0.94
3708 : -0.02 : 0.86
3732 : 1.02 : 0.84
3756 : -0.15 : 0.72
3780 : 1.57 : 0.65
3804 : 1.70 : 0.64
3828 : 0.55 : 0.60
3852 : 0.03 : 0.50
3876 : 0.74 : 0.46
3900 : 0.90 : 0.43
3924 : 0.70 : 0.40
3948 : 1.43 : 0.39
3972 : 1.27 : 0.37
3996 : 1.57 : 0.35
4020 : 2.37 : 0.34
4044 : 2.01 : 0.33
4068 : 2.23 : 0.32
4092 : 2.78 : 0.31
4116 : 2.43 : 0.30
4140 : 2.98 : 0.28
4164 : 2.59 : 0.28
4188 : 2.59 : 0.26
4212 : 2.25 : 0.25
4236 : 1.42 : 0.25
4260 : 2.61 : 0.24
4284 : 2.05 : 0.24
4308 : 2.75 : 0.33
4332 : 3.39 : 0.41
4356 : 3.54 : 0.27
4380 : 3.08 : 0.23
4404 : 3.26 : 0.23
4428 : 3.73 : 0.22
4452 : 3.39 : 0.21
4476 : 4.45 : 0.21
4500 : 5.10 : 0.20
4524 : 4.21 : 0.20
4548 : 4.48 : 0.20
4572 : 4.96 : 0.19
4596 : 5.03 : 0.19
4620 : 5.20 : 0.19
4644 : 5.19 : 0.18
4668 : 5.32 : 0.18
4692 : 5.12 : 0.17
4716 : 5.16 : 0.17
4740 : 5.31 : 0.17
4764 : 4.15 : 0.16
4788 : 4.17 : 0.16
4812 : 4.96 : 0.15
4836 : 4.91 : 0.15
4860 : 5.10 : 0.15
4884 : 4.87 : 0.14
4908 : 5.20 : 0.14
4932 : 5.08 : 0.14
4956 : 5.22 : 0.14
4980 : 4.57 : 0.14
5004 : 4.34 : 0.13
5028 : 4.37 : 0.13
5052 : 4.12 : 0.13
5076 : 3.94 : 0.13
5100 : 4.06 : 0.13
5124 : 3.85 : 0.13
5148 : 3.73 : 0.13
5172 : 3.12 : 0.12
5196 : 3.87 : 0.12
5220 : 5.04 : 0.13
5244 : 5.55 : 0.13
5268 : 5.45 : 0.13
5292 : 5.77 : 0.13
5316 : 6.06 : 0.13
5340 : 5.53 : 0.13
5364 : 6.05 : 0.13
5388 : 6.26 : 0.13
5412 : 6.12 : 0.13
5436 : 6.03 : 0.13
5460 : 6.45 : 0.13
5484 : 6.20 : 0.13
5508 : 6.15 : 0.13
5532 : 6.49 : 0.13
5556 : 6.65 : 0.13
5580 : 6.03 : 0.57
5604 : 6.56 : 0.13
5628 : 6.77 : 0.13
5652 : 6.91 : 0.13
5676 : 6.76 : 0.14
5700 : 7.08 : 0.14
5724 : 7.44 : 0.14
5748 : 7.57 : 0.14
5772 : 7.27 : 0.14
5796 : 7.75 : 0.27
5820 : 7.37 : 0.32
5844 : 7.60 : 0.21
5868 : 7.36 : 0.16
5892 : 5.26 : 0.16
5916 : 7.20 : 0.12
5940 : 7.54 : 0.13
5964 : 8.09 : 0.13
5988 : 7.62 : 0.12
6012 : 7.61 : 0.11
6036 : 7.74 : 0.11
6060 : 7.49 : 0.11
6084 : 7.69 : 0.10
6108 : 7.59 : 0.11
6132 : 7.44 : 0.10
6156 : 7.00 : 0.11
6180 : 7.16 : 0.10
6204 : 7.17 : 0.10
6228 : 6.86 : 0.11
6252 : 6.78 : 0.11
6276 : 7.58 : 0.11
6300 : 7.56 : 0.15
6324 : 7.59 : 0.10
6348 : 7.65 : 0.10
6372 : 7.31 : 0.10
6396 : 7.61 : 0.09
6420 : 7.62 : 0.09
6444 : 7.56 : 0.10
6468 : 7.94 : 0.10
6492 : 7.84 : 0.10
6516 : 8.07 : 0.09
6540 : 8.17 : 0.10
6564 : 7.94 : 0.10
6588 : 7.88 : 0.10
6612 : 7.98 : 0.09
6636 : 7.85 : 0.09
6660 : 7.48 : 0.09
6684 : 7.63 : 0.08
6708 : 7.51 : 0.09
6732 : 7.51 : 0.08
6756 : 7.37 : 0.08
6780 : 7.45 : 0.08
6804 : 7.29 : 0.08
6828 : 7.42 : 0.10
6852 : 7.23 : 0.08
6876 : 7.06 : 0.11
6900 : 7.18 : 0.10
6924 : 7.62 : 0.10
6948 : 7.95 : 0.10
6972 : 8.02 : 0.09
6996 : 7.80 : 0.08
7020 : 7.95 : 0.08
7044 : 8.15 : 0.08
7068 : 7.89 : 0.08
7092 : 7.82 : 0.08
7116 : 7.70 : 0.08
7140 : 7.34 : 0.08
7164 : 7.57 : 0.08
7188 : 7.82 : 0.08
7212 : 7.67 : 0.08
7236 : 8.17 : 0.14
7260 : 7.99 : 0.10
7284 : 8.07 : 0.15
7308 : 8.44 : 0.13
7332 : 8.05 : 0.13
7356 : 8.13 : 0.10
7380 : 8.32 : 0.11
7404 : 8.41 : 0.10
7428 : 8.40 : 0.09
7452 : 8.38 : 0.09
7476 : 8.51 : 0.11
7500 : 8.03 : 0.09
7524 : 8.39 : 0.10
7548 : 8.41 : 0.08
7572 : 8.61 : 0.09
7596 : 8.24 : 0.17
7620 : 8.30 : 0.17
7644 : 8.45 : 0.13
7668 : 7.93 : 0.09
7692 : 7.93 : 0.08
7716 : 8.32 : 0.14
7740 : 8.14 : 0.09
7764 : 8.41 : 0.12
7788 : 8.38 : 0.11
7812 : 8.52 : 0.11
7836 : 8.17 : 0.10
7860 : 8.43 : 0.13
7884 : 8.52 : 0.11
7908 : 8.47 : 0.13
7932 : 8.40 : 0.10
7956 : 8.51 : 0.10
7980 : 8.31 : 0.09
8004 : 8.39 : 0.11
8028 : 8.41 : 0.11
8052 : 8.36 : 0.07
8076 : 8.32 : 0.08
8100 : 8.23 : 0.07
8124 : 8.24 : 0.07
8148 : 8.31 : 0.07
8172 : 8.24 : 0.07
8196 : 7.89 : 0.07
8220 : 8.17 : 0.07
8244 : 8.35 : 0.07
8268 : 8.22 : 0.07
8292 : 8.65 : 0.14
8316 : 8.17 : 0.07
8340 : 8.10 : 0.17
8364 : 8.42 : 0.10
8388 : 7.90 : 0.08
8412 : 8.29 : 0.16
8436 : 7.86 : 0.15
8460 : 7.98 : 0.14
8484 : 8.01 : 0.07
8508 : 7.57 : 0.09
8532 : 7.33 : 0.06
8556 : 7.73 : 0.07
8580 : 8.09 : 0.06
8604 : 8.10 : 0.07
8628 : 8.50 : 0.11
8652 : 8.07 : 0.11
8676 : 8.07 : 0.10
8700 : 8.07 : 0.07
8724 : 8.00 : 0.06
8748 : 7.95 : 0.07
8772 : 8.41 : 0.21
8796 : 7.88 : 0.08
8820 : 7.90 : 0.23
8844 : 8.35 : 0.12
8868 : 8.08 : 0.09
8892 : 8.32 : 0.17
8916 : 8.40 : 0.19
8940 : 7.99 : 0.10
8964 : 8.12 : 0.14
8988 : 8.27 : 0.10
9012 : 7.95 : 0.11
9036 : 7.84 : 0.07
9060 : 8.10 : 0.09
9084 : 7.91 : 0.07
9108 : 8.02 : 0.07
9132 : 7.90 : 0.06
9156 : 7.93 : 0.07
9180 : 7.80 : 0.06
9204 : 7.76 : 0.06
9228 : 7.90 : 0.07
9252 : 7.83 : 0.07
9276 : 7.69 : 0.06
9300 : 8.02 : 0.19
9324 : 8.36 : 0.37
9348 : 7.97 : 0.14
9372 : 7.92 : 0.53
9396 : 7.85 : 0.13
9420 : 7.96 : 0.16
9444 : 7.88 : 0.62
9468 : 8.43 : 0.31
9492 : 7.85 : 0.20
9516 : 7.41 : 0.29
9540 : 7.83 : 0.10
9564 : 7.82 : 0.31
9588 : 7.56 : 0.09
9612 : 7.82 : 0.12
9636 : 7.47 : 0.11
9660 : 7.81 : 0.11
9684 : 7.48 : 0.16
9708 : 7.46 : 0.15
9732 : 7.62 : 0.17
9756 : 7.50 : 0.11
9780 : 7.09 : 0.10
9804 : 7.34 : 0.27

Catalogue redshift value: 0.000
